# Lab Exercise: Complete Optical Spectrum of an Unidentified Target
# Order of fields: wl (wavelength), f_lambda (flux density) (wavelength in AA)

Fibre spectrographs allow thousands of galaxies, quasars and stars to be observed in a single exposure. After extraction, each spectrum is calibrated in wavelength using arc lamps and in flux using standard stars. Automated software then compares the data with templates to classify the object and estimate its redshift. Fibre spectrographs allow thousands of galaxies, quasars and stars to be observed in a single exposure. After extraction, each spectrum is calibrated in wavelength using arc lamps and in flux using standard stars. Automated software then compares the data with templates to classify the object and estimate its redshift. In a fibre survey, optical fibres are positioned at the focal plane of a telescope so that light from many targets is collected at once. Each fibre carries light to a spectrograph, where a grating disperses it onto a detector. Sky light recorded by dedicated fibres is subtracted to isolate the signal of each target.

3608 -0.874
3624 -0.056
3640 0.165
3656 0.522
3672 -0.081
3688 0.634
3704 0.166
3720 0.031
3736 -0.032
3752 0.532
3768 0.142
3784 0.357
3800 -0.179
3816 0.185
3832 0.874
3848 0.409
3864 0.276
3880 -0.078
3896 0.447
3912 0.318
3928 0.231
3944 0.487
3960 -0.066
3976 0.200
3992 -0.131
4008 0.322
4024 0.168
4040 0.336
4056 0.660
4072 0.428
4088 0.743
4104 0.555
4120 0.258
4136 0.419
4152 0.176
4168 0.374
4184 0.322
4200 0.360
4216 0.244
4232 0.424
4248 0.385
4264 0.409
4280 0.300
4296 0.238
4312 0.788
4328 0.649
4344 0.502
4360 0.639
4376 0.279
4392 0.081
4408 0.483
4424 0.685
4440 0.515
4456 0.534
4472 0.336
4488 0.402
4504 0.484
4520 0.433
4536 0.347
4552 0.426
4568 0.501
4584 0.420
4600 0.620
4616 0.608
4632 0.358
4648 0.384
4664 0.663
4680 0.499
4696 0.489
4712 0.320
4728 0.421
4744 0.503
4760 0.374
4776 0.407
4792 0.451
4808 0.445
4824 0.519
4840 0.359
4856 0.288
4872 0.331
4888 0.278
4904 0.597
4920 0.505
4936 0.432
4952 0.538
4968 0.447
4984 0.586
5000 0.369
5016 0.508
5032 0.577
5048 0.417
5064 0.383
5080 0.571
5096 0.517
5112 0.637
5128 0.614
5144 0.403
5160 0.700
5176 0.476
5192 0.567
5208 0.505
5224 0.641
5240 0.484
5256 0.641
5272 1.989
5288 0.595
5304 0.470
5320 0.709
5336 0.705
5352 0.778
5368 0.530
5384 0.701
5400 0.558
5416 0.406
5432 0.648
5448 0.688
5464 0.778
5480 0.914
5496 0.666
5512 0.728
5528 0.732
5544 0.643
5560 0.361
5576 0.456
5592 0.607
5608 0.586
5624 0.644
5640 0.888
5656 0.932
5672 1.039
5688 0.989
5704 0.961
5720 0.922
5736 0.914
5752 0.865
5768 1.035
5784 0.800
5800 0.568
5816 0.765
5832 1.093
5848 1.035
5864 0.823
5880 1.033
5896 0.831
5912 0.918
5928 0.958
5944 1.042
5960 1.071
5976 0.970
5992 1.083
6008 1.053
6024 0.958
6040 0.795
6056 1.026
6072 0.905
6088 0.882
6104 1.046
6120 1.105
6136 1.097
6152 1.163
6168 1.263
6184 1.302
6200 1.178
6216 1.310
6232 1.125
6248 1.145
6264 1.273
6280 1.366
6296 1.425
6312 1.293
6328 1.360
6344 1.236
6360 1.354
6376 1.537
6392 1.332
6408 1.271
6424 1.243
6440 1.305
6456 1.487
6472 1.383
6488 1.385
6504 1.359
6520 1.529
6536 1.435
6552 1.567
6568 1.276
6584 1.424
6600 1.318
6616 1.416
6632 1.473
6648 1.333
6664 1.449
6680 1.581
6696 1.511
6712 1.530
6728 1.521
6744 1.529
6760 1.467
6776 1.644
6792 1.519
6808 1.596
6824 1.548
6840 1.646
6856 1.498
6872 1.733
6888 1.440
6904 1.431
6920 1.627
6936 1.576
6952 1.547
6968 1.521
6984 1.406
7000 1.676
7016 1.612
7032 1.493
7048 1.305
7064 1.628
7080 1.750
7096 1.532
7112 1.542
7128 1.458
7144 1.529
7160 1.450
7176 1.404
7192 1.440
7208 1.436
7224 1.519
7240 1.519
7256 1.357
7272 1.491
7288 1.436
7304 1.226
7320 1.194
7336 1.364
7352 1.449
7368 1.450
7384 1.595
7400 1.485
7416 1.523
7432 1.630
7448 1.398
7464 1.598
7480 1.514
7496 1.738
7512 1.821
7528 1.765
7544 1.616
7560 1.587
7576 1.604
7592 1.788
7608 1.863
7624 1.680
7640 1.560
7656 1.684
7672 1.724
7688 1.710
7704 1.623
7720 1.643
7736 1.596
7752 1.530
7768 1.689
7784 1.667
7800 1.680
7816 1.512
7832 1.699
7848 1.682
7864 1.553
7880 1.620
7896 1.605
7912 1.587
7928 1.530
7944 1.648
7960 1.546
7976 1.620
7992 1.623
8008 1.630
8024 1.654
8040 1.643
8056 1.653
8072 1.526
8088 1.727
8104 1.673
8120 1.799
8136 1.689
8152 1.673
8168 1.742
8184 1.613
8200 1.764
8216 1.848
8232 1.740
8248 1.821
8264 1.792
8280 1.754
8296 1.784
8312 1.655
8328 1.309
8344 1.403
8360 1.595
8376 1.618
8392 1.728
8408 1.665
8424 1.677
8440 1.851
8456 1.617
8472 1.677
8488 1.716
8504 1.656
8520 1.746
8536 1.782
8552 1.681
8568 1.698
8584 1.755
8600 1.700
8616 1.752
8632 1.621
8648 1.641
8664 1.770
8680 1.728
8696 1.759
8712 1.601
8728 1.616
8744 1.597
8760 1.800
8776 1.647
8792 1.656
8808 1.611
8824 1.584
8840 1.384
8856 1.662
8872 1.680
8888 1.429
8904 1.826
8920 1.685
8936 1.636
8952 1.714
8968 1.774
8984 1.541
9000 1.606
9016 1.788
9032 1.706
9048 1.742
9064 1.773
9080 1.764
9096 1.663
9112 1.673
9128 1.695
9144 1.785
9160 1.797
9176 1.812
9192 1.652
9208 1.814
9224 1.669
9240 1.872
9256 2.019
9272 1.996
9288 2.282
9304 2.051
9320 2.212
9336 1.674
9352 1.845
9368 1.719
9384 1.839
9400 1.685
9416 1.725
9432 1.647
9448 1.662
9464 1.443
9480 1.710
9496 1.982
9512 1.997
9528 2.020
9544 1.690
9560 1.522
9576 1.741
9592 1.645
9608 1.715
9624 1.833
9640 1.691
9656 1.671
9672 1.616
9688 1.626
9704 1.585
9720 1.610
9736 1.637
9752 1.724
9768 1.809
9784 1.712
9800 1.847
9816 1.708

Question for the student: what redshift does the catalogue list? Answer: 0.41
